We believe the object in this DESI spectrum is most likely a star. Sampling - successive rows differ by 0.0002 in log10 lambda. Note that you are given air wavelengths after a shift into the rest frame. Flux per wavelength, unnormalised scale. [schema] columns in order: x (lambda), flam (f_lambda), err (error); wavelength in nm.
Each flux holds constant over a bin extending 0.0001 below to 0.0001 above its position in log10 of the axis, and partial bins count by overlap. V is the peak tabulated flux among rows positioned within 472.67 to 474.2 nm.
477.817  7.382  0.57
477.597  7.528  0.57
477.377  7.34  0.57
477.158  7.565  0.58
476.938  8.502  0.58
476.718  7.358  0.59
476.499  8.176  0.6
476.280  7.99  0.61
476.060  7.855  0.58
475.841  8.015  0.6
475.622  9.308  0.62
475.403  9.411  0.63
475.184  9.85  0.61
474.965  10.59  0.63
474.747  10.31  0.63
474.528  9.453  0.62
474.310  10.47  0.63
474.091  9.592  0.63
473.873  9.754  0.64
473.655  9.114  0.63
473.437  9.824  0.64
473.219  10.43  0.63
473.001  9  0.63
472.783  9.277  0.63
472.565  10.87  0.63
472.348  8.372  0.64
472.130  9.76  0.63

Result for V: 10.43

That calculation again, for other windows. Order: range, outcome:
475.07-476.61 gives 9.85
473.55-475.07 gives 10.59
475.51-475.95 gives 9.308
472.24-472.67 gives 10.87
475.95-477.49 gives 8.502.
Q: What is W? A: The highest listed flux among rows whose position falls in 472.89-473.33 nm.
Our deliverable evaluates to 10.43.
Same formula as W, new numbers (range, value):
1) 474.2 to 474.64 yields 10.47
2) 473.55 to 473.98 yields 9.754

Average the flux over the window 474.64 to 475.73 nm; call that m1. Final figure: 9.9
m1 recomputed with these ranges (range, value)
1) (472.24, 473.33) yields 9.59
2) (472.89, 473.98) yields 9.62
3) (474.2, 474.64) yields 9.95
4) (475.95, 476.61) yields 8.01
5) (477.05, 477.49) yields 7.46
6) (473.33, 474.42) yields 9.75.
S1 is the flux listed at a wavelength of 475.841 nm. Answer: 8.015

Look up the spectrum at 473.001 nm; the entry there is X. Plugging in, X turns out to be 9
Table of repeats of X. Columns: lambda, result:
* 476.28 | 7.99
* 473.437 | 9.824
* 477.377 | 7.34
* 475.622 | 9.308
